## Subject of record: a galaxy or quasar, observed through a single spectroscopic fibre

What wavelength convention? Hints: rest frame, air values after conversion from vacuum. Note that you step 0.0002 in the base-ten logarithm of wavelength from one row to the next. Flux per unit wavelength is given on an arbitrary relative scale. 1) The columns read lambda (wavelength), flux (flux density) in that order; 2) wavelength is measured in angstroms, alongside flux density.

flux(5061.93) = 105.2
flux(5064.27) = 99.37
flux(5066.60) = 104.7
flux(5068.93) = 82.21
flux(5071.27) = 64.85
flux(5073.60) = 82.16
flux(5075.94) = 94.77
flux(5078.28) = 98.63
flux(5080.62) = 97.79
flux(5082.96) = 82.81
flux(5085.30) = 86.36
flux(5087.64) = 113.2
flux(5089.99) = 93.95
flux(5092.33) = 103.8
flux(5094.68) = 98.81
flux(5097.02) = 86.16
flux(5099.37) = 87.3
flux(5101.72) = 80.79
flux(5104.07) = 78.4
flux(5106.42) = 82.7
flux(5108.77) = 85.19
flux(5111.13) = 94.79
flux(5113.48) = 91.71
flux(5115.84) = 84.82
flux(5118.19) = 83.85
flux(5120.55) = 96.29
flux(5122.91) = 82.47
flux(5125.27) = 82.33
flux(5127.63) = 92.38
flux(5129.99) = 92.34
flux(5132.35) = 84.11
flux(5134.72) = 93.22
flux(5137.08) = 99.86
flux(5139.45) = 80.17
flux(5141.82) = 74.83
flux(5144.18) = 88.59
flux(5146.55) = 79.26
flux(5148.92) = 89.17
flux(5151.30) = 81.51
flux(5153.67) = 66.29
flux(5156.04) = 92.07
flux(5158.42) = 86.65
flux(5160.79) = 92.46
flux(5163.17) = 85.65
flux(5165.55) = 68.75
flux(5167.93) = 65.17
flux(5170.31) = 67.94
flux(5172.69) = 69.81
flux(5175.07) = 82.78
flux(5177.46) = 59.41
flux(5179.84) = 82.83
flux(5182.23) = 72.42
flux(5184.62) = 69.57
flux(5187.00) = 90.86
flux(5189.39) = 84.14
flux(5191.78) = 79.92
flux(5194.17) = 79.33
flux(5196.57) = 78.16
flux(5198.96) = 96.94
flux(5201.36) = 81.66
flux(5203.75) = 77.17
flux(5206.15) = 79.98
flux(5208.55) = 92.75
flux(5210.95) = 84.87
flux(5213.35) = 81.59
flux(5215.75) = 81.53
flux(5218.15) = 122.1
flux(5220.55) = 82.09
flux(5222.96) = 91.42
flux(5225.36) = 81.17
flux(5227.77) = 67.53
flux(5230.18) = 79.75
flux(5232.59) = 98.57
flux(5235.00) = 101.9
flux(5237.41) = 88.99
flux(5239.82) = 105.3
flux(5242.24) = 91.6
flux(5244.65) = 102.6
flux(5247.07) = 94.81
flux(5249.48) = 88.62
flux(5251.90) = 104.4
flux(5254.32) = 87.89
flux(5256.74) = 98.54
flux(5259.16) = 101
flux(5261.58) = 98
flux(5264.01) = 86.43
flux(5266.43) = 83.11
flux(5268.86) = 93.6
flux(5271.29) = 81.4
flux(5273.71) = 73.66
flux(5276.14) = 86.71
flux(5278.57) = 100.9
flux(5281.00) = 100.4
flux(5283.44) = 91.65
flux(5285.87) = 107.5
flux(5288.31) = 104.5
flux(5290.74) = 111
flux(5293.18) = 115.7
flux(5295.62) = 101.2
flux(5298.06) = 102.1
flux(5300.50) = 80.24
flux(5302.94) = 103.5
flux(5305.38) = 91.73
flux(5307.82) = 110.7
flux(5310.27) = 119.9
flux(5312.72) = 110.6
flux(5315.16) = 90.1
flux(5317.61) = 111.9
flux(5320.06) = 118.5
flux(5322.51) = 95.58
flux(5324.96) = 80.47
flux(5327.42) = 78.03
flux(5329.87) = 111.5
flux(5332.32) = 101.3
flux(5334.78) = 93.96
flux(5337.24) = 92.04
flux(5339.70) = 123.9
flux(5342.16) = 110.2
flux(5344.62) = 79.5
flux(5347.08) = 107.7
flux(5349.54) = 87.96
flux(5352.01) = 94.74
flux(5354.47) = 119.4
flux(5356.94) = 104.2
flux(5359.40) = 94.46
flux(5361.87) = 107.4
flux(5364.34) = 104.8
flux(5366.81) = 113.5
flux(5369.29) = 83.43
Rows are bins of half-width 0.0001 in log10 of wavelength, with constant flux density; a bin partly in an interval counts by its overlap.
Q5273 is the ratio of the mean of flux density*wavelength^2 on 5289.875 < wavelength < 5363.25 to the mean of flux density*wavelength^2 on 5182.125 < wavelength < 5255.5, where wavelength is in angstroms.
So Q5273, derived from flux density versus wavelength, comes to 1.20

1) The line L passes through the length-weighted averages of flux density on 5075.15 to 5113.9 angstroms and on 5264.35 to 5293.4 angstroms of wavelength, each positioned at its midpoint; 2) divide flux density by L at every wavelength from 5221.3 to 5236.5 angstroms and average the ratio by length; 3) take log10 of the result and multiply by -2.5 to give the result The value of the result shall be 0.09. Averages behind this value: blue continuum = 91.6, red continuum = 94.9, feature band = 86.6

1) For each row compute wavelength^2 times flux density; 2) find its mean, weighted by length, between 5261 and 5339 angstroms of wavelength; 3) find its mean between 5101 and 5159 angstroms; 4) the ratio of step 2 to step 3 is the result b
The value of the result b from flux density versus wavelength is 1.2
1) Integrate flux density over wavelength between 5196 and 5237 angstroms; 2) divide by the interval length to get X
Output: 87.2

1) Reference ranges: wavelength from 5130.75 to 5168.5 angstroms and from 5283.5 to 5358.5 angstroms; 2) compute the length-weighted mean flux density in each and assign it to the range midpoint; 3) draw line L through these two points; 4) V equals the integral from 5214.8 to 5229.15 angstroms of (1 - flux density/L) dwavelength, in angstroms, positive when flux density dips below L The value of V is 0.5 angstroms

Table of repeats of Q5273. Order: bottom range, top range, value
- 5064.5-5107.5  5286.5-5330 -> 1.23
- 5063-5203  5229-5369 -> 1.23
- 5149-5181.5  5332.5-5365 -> 1.41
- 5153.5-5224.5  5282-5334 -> 1.30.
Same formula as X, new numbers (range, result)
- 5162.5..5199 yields 76.4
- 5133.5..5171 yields 82.1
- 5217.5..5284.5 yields 92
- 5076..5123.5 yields 90.7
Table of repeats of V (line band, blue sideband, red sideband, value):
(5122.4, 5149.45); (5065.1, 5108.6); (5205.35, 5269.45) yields 1.2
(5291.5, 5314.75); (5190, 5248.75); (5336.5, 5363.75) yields -1.5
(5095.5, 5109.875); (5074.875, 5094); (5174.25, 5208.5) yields 1.5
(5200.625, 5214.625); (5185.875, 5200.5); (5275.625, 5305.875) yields 0.6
